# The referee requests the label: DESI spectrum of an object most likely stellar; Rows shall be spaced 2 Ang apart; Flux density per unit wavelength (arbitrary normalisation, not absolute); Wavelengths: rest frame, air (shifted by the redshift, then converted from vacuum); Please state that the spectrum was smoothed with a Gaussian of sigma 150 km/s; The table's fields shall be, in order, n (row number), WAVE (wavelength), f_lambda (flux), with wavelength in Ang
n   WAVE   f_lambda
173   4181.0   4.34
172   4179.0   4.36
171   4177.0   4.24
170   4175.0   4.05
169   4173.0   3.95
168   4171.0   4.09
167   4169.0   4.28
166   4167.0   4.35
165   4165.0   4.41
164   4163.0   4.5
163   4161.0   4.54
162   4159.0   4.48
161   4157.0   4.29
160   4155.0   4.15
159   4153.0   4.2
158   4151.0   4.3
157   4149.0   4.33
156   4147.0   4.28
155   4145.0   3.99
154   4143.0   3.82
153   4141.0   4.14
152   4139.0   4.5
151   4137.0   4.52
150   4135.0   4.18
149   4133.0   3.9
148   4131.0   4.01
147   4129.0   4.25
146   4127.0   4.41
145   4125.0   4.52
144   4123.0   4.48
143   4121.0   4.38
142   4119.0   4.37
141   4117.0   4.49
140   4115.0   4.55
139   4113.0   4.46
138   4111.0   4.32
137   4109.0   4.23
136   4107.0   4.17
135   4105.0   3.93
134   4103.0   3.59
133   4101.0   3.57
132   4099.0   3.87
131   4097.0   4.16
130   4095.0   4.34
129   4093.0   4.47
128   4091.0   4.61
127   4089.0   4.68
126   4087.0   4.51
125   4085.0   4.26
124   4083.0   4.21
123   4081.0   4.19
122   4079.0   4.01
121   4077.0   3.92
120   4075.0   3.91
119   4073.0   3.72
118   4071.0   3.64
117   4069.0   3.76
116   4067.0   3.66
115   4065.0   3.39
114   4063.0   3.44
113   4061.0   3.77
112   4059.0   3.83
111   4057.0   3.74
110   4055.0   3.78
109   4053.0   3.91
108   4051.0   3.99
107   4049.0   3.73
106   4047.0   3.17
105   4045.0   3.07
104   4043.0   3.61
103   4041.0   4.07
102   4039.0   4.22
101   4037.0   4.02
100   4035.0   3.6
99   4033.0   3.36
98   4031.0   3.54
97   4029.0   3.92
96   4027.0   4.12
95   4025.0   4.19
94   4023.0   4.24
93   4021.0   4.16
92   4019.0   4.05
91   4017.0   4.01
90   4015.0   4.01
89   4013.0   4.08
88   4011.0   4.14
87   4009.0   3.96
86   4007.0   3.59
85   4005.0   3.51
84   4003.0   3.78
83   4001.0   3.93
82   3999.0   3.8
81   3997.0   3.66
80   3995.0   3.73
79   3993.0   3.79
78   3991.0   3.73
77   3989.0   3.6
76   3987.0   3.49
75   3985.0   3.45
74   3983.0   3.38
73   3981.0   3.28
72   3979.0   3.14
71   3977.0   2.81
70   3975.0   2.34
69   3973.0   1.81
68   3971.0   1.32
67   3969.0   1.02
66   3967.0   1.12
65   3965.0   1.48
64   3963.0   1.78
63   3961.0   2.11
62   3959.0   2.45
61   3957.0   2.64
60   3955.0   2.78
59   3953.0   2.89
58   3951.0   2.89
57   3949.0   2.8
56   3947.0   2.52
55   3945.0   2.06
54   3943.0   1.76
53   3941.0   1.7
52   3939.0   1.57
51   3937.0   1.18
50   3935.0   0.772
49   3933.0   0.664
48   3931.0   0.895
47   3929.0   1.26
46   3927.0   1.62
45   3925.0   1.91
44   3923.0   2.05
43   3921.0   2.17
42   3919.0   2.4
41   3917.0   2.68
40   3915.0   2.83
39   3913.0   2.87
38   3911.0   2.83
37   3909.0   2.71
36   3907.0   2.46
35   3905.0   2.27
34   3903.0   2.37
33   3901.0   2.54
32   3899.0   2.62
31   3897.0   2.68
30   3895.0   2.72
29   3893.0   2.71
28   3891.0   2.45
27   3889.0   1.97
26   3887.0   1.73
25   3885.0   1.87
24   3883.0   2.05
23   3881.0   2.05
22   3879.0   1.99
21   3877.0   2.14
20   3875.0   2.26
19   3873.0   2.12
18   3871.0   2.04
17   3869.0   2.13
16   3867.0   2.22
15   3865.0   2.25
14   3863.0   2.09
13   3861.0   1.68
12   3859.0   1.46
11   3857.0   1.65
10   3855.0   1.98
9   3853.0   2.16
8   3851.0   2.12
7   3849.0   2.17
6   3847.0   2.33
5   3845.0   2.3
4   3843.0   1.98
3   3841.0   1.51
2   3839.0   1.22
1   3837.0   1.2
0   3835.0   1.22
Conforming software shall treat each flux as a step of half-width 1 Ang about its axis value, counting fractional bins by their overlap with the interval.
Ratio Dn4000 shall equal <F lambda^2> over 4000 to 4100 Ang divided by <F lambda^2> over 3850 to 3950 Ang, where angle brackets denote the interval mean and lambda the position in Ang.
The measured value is 2.0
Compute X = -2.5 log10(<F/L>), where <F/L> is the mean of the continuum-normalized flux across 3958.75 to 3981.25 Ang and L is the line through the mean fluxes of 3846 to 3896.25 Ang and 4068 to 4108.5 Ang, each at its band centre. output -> 0.44 mag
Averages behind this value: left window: 2.1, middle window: 2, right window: 4.08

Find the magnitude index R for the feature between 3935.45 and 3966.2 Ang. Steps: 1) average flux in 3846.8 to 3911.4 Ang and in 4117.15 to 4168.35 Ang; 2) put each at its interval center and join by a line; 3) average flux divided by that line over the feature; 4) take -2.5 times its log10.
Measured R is 0.28 mag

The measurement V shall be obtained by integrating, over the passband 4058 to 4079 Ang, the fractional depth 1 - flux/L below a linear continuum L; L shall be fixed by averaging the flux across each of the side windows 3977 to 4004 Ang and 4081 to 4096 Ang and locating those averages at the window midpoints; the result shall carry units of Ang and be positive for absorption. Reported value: 2.6 Ang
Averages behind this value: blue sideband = 3.57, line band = 3.72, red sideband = 4.42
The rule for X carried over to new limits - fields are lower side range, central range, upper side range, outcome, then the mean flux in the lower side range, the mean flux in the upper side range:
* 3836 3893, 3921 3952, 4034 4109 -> 0.47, 1.98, 3.91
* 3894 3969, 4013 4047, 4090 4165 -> -0.21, 2.12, 4.25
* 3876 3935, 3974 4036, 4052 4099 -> -0.14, 2.17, 3.99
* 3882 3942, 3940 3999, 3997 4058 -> 0.14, 2.09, 3.84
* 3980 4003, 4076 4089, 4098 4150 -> -0.05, 3.63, 4.2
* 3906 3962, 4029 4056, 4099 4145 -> -0.12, 2.12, 4.21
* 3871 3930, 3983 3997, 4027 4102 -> -0.15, 2.28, 3.89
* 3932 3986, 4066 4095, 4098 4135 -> -0.11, 2.14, 4.19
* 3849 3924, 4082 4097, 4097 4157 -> -0.14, 2.25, 4.2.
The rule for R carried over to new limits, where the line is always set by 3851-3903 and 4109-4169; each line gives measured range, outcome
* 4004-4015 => -0.19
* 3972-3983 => 0.09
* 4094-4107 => 0.02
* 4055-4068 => 0.01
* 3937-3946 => 0.49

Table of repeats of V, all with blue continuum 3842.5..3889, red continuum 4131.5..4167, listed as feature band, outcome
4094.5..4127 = -2.08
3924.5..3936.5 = 6.52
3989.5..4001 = -2.64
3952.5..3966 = 2.34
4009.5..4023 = -3.63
